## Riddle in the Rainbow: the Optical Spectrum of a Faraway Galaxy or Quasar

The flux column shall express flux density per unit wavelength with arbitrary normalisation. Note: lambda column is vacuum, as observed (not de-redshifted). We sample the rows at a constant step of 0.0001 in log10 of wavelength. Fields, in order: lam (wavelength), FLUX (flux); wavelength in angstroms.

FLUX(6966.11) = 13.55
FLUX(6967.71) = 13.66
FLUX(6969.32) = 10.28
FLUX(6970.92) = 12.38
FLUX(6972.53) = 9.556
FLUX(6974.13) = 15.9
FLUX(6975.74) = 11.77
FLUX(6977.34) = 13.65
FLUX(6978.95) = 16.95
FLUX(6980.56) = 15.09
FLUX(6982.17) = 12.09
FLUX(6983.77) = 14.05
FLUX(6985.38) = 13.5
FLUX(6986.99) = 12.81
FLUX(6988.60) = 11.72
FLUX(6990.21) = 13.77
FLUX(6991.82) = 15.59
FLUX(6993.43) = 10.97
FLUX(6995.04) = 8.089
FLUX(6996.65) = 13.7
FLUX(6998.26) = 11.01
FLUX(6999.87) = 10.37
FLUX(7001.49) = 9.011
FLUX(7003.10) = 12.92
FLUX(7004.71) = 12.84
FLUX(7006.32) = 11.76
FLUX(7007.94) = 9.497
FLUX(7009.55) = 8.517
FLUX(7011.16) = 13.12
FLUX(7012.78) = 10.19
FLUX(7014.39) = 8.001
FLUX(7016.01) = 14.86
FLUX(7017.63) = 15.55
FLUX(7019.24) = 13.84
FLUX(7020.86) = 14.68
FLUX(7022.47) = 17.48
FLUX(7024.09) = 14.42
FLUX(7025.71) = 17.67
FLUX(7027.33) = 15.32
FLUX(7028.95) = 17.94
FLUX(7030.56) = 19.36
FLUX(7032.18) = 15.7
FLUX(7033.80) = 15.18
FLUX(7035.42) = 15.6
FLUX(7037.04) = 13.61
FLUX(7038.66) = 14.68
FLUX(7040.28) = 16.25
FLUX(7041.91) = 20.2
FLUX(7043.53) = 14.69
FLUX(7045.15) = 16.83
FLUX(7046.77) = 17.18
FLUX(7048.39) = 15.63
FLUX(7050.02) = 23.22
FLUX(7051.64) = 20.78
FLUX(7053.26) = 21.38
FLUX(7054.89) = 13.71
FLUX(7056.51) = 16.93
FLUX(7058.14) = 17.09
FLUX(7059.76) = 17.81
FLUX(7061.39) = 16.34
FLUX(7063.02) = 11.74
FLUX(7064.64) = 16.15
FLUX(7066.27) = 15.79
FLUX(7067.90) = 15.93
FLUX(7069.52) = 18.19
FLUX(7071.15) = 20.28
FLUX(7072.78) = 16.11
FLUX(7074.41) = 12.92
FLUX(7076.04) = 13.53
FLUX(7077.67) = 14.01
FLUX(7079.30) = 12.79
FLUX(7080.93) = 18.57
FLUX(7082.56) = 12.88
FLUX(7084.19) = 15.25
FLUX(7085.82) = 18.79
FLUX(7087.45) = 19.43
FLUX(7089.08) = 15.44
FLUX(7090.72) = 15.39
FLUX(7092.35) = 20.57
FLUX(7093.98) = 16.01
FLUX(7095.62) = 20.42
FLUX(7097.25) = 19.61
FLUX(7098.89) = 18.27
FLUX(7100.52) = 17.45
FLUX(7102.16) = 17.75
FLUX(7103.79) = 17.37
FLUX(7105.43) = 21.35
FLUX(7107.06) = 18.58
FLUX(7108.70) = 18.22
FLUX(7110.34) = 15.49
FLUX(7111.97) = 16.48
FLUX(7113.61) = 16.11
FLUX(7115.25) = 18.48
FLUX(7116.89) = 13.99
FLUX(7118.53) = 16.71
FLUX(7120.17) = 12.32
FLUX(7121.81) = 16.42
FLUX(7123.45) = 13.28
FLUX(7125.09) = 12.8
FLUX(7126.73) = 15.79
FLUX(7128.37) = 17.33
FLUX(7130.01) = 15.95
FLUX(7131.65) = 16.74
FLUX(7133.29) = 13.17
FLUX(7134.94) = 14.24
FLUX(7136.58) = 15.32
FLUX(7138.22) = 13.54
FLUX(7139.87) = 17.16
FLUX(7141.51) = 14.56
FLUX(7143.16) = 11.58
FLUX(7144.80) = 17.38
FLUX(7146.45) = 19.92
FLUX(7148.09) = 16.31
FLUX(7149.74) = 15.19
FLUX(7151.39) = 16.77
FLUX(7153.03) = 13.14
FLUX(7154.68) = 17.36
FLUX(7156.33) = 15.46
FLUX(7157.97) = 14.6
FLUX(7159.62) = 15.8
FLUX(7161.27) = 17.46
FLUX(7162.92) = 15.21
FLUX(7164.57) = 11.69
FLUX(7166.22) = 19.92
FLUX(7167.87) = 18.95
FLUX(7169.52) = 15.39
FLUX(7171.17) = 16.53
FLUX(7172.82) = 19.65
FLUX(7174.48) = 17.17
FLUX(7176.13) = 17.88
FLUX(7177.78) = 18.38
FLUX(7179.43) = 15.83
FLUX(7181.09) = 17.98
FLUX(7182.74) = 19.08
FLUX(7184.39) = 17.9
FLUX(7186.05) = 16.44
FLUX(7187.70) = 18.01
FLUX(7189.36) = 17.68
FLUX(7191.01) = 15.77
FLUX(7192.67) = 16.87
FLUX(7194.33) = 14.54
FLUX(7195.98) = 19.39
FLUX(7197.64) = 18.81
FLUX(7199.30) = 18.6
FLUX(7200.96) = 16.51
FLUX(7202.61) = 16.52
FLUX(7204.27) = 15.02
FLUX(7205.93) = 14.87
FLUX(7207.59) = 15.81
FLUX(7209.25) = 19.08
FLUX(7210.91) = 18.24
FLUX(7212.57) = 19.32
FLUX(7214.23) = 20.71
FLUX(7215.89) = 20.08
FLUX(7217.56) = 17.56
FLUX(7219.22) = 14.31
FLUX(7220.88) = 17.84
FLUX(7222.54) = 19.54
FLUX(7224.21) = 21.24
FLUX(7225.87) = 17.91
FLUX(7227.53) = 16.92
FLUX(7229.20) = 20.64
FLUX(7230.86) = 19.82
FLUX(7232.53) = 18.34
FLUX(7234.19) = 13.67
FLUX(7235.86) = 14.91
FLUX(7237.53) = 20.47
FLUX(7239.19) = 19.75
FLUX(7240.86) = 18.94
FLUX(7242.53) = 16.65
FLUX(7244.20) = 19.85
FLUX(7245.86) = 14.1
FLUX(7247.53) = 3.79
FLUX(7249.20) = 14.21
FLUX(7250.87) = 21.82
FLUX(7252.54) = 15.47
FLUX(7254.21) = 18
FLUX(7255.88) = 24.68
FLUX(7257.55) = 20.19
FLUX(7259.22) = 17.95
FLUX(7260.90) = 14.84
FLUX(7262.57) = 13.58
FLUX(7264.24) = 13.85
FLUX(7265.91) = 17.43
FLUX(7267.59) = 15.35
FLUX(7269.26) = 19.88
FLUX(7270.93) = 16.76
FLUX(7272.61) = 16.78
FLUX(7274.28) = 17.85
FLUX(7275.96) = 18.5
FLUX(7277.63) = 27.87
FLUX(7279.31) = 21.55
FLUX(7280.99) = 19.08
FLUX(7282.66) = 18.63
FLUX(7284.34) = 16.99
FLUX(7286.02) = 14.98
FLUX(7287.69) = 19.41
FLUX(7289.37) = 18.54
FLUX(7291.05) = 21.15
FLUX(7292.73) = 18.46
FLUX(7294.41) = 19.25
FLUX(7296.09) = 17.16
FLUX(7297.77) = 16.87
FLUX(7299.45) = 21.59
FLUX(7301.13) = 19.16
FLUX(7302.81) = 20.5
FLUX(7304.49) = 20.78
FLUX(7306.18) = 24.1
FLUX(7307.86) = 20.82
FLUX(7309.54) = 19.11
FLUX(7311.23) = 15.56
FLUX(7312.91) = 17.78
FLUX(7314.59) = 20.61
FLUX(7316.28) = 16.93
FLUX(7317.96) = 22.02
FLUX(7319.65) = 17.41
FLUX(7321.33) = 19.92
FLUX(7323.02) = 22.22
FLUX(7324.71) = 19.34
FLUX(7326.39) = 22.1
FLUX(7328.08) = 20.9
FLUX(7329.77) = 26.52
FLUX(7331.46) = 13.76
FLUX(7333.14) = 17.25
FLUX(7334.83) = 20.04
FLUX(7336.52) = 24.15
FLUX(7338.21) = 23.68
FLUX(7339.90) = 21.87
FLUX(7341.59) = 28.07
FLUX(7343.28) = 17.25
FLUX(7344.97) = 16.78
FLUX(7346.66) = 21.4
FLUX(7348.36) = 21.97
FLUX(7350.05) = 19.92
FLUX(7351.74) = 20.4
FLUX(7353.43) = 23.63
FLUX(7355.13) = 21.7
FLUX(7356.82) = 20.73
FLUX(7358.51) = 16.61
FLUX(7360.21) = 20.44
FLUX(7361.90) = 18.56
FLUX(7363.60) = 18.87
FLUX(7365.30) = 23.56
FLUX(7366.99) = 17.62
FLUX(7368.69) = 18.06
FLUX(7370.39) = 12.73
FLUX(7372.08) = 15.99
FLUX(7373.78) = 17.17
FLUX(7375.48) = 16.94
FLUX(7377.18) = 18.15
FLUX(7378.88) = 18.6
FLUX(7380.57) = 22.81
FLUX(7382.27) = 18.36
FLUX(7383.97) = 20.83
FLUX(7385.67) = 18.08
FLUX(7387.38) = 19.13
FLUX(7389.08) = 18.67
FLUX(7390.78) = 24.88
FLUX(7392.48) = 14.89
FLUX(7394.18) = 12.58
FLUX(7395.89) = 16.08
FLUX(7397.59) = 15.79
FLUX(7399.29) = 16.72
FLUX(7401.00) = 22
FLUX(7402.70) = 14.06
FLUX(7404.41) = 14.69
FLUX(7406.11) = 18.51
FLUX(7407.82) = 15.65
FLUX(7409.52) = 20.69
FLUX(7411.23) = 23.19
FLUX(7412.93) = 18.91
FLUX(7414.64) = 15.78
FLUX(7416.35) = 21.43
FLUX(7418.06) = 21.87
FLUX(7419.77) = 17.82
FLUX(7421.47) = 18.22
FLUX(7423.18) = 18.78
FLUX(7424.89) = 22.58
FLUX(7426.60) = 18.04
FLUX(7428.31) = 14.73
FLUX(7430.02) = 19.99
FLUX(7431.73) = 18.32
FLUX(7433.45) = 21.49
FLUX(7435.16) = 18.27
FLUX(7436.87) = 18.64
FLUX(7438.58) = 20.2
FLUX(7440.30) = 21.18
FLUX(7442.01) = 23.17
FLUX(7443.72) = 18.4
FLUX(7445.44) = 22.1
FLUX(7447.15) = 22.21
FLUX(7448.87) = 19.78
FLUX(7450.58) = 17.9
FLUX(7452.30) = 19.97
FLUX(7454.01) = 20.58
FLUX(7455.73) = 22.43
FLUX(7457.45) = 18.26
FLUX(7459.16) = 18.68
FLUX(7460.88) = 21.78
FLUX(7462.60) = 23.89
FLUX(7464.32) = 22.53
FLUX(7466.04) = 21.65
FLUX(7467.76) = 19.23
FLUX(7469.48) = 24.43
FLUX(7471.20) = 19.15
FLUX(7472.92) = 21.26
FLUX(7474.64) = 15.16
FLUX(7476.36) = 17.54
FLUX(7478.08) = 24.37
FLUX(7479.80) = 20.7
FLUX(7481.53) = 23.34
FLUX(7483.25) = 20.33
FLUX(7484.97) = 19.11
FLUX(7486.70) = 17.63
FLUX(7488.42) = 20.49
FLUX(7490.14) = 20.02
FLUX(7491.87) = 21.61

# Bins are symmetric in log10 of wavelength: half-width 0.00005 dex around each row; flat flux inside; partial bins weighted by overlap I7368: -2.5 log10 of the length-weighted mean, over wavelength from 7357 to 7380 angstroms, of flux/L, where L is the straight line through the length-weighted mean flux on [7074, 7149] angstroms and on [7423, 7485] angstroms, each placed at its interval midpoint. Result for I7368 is 0.07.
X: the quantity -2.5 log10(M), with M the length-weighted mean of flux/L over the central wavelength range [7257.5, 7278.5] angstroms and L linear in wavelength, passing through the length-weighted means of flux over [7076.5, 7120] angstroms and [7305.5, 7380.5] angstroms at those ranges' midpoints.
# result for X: 0.08 mag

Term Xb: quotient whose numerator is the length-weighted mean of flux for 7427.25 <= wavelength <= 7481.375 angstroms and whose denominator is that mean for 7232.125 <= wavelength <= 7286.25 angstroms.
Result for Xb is 1.16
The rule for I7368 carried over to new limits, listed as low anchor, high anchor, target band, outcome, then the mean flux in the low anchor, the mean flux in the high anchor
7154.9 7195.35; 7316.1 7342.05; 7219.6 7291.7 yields 0.07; 16.9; 21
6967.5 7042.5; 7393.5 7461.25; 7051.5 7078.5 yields -0.14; 13.5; 19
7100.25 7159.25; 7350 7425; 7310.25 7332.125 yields -0.10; 15.9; 18.7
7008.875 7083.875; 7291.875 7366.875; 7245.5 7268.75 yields 0.18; 15.7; 20.2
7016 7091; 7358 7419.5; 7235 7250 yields 0.10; 16.3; 18.3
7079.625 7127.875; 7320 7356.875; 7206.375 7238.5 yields 0.04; 16.8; 21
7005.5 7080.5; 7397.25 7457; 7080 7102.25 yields -0.10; 15.5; 19.3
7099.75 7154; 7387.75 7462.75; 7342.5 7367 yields -0.09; 16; 19.1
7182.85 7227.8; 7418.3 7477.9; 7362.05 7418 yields 0.07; 17.6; 20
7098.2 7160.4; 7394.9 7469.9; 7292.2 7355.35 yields -0.11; 16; 19.5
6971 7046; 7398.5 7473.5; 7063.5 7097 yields -0.12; 13.7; 19.8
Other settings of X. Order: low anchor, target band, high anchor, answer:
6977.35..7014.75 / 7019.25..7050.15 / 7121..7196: -0.247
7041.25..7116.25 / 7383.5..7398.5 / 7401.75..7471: 0.094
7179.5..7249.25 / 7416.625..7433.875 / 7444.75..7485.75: 0.052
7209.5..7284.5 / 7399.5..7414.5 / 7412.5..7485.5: 0.080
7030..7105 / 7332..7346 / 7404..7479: -0.106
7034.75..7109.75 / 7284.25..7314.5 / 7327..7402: -0.014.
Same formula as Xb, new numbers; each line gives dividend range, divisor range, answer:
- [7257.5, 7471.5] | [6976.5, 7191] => 1.23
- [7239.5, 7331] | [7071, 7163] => 1.15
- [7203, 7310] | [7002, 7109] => 1.13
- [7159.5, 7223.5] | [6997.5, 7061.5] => 1.16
